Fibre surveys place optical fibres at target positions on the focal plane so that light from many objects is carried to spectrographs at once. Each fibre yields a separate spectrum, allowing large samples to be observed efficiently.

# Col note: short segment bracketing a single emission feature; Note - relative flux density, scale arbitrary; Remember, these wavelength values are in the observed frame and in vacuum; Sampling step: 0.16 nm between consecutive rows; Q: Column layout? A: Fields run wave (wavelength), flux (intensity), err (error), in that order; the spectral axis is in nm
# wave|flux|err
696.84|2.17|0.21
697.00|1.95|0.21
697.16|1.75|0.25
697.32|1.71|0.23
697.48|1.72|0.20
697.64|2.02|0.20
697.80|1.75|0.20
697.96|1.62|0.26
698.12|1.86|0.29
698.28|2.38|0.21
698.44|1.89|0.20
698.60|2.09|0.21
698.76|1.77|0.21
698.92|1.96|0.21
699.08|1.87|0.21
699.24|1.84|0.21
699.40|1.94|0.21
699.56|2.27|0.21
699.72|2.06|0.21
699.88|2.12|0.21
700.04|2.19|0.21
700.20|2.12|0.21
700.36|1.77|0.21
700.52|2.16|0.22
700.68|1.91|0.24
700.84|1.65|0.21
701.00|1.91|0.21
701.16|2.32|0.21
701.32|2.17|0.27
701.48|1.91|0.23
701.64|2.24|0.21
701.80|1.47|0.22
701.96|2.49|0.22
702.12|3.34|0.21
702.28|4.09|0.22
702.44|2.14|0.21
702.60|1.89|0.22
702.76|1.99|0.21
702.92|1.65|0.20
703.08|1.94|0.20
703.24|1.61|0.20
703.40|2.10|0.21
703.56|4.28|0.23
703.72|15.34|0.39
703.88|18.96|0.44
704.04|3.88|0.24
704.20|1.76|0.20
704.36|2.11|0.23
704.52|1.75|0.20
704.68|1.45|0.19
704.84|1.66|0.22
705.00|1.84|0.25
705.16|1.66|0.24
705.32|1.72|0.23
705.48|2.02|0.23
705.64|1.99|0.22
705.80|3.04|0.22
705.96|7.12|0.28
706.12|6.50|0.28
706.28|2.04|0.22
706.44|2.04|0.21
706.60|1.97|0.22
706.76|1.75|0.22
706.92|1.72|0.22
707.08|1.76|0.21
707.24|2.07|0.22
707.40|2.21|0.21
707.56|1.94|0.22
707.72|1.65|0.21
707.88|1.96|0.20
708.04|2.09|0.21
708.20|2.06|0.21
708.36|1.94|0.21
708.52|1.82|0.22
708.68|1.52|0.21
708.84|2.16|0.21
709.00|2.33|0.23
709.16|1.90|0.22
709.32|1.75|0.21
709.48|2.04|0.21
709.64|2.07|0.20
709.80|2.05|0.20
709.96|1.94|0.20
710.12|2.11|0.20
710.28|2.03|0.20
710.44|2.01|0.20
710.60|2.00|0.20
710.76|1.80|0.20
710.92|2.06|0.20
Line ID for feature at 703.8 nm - H-alpha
